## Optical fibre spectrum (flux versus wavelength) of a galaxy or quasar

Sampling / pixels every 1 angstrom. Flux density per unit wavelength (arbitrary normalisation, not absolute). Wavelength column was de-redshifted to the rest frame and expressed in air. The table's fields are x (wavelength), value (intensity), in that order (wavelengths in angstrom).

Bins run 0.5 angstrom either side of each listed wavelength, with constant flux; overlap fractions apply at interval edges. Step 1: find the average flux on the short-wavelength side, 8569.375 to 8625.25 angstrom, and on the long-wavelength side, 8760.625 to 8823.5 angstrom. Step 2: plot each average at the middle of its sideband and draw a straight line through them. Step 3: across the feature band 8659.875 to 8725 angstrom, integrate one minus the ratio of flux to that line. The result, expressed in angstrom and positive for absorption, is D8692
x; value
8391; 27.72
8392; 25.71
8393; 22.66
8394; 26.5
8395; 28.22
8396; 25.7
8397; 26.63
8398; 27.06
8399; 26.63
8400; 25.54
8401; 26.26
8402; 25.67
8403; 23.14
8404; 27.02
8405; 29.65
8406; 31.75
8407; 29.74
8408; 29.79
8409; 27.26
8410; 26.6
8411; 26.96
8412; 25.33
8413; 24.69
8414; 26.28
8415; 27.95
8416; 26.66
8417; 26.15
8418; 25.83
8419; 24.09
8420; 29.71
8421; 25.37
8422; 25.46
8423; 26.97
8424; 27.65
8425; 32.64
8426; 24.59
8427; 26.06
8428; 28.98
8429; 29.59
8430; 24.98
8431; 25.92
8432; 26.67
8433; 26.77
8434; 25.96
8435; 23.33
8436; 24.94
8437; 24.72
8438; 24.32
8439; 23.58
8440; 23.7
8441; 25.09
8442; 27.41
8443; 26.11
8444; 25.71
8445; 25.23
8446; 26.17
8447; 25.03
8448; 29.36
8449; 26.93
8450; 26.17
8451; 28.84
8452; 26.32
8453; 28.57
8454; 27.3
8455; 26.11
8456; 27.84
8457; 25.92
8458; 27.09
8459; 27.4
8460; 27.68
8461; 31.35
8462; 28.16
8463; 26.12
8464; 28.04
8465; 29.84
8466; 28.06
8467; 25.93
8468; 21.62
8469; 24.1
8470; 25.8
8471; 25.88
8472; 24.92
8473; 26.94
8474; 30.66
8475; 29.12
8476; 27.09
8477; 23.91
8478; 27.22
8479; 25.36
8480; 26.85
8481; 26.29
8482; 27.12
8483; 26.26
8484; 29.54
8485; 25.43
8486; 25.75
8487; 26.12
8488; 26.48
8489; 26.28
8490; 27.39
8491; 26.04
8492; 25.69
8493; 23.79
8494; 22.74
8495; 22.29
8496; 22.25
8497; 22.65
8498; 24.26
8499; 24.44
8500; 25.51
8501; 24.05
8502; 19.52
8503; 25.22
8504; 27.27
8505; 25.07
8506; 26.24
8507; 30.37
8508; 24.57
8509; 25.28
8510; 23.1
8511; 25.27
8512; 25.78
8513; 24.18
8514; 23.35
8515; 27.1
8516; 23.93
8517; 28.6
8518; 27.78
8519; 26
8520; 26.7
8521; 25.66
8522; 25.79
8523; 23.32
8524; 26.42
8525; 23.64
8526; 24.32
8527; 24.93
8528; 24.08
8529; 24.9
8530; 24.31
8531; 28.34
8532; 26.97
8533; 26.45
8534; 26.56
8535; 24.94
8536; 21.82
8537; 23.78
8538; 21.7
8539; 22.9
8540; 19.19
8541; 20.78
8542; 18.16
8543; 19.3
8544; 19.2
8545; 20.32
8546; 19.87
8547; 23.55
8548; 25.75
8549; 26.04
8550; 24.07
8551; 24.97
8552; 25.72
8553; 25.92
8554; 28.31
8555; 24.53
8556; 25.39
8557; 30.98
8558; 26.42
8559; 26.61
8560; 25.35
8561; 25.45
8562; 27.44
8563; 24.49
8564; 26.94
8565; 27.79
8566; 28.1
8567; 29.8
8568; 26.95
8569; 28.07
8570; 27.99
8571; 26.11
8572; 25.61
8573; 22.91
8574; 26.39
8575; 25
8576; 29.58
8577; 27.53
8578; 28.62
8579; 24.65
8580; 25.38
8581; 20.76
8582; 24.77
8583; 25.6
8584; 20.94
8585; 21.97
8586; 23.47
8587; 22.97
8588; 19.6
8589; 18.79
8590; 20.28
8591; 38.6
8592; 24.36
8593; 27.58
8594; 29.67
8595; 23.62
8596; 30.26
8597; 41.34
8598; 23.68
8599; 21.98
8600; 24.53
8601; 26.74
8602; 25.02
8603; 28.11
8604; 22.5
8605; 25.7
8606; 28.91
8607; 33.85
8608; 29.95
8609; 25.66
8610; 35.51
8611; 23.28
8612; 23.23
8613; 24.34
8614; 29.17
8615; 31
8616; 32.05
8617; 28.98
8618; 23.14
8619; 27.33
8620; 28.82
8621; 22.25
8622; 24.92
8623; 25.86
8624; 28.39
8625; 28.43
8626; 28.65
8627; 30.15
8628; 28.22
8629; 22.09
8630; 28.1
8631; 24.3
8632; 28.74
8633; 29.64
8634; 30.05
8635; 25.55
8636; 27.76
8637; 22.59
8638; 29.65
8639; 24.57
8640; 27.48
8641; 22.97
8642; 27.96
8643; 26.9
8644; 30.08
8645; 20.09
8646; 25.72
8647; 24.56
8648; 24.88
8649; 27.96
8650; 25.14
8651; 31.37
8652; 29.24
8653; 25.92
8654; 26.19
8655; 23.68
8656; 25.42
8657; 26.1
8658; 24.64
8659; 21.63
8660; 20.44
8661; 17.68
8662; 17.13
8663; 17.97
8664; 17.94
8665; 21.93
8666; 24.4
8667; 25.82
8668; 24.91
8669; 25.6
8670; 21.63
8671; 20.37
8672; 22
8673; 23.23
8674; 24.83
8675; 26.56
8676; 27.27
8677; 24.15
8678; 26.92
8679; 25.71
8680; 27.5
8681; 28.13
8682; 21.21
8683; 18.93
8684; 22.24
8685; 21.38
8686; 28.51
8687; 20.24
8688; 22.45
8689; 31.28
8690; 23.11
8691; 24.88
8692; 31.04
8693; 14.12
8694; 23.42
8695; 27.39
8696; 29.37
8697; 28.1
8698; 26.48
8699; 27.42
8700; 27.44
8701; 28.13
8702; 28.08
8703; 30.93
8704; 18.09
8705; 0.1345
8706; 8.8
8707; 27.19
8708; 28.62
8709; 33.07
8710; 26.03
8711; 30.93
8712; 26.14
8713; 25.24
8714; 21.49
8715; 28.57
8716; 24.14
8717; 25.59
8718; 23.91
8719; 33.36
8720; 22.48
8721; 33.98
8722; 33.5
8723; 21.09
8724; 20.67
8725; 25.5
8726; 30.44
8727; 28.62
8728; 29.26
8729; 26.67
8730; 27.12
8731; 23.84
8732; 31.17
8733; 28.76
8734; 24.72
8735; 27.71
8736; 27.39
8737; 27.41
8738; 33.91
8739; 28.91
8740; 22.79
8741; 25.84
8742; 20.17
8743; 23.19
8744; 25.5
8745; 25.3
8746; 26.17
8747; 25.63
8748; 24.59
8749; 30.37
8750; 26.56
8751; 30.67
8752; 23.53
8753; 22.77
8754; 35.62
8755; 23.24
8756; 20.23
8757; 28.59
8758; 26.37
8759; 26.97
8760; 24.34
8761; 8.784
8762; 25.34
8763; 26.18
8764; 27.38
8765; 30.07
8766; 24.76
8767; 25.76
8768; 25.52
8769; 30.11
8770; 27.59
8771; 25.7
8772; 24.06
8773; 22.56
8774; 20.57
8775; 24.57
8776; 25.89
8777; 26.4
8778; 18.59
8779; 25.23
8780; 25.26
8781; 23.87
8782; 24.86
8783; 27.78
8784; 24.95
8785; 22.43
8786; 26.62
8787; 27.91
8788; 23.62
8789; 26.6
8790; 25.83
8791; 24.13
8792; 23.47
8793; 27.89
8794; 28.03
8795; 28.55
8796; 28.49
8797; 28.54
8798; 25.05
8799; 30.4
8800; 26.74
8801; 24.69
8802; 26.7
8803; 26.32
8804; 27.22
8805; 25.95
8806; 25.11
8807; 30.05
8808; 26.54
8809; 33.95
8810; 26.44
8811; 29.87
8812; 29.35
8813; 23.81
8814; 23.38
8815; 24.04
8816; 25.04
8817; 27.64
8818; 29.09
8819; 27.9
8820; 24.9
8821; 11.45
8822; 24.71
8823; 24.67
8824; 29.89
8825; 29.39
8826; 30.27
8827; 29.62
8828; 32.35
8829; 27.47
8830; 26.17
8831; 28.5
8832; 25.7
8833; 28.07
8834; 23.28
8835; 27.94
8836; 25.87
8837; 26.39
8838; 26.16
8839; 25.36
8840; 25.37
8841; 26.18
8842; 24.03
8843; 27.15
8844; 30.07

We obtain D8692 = 4.18 angstrom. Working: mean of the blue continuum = 26.4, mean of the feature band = 24.4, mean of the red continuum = 25.7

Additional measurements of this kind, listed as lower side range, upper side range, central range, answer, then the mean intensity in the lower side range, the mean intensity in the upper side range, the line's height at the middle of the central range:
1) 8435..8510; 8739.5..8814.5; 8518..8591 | 3.23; 26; 25.8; 26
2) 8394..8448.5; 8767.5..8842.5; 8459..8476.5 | -0.43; 26.5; 26.2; 26.5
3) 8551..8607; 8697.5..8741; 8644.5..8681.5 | 2.81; 26.2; 26.2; 26.2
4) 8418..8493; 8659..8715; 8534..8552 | 2.25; 26.6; 23.9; 25.6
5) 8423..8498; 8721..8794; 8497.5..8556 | 3.87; 26.3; 25.8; 26.2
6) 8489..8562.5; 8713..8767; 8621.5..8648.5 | -1.20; 24.7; 26.2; 25.5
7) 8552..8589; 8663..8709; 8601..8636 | -3.39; 25.7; 24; 25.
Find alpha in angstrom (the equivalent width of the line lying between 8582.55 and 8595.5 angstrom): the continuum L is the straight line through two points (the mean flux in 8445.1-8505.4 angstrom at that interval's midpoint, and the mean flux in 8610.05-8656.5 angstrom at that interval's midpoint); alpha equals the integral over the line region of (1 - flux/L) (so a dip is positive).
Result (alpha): 1.1 angstrom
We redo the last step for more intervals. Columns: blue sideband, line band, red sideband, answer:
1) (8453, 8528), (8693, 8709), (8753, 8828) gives 1.2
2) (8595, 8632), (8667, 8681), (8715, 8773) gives 1.1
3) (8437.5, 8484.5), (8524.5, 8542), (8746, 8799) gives 1.7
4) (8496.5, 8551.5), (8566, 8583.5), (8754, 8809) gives -1.2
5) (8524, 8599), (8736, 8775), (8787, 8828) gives 1.1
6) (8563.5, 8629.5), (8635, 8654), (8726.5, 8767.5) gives 0.1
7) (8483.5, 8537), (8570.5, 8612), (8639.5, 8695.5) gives -2.3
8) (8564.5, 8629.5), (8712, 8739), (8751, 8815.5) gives -1.2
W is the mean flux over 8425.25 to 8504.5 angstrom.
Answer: 26.1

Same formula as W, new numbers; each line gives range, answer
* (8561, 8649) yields 26.5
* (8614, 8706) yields 25.1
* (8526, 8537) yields 25.2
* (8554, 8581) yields 26.6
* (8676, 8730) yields 25.4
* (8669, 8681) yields 24.8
